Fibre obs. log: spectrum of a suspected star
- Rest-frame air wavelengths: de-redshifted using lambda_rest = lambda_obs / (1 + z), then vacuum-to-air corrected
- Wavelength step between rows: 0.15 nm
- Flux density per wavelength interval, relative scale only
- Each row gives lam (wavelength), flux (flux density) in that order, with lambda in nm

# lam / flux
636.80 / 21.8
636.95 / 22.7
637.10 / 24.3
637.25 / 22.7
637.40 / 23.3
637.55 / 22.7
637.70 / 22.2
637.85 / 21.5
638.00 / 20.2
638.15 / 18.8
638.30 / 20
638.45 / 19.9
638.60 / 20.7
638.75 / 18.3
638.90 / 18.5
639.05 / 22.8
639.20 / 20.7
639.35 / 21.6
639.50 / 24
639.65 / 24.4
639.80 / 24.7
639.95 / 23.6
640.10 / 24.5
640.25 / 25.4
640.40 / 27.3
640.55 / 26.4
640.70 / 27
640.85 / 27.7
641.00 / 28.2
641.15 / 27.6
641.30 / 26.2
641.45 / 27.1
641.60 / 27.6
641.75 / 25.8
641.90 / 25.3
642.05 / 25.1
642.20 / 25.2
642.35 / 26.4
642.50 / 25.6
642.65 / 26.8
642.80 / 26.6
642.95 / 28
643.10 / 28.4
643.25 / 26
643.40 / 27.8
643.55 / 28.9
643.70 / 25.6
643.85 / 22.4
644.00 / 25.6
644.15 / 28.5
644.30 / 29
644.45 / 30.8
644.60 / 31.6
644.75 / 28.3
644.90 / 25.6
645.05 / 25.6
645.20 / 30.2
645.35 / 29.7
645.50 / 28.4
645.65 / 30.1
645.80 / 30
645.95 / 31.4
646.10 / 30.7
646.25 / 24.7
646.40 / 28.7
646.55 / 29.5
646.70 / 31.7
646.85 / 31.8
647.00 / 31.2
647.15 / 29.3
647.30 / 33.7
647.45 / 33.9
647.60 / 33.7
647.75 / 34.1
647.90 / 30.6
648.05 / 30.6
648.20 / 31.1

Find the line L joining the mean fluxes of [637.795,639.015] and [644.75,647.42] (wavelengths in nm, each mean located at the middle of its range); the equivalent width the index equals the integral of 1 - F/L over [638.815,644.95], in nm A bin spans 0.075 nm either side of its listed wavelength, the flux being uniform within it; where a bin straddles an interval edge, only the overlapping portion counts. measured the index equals -0.477 nm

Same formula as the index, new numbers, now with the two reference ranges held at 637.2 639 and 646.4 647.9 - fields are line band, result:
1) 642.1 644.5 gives 0.02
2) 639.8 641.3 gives -0.16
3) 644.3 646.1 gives 0.01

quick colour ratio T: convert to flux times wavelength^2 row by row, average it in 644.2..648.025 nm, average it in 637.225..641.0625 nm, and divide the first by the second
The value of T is 1.34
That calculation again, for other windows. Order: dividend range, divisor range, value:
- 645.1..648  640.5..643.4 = 1.16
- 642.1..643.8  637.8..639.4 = 1.34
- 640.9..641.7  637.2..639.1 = 1.32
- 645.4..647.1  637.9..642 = 1.27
